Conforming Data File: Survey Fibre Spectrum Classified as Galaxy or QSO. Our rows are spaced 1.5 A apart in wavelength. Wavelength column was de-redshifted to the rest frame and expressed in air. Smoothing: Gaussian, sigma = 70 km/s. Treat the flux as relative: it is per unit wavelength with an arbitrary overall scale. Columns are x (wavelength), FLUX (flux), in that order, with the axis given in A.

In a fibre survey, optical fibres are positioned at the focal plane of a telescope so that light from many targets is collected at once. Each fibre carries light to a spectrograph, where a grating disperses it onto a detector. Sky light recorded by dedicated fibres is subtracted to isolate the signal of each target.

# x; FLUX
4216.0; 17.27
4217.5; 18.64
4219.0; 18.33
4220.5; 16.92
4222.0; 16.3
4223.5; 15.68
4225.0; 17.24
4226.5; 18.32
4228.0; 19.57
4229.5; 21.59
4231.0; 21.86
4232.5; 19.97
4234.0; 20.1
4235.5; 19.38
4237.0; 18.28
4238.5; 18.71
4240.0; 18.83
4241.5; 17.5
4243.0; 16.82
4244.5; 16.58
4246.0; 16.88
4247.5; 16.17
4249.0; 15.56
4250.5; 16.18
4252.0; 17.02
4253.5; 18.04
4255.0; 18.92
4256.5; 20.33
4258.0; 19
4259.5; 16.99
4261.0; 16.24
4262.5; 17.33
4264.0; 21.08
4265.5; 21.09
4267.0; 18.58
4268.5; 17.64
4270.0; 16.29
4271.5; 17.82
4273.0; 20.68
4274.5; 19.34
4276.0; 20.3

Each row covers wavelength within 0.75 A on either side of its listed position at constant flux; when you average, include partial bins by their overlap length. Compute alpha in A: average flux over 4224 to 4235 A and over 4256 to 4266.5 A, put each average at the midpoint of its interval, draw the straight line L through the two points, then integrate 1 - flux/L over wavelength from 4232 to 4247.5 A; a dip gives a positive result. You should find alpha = 1.0 A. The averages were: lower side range 19.7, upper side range 18.8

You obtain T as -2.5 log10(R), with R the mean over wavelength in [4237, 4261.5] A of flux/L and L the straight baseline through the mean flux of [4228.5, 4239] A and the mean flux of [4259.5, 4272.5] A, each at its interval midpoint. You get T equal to 0.096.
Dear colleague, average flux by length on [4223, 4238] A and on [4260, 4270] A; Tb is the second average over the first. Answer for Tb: 0.96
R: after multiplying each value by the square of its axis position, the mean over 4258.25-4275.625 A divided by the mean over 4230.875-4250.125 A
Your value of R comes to 1.0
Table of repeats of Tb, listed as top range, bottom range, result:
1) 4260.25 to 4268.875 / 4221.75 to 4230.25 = 1.03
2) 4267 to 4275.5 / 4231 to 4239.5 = 0.95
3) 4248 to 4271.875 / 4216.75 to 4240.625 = 0.96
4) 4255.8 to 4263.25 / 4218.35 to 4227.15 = 1.05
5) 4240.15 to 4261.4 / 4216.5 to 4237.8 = 0.93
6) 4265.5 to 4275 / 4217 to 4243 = 1.00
